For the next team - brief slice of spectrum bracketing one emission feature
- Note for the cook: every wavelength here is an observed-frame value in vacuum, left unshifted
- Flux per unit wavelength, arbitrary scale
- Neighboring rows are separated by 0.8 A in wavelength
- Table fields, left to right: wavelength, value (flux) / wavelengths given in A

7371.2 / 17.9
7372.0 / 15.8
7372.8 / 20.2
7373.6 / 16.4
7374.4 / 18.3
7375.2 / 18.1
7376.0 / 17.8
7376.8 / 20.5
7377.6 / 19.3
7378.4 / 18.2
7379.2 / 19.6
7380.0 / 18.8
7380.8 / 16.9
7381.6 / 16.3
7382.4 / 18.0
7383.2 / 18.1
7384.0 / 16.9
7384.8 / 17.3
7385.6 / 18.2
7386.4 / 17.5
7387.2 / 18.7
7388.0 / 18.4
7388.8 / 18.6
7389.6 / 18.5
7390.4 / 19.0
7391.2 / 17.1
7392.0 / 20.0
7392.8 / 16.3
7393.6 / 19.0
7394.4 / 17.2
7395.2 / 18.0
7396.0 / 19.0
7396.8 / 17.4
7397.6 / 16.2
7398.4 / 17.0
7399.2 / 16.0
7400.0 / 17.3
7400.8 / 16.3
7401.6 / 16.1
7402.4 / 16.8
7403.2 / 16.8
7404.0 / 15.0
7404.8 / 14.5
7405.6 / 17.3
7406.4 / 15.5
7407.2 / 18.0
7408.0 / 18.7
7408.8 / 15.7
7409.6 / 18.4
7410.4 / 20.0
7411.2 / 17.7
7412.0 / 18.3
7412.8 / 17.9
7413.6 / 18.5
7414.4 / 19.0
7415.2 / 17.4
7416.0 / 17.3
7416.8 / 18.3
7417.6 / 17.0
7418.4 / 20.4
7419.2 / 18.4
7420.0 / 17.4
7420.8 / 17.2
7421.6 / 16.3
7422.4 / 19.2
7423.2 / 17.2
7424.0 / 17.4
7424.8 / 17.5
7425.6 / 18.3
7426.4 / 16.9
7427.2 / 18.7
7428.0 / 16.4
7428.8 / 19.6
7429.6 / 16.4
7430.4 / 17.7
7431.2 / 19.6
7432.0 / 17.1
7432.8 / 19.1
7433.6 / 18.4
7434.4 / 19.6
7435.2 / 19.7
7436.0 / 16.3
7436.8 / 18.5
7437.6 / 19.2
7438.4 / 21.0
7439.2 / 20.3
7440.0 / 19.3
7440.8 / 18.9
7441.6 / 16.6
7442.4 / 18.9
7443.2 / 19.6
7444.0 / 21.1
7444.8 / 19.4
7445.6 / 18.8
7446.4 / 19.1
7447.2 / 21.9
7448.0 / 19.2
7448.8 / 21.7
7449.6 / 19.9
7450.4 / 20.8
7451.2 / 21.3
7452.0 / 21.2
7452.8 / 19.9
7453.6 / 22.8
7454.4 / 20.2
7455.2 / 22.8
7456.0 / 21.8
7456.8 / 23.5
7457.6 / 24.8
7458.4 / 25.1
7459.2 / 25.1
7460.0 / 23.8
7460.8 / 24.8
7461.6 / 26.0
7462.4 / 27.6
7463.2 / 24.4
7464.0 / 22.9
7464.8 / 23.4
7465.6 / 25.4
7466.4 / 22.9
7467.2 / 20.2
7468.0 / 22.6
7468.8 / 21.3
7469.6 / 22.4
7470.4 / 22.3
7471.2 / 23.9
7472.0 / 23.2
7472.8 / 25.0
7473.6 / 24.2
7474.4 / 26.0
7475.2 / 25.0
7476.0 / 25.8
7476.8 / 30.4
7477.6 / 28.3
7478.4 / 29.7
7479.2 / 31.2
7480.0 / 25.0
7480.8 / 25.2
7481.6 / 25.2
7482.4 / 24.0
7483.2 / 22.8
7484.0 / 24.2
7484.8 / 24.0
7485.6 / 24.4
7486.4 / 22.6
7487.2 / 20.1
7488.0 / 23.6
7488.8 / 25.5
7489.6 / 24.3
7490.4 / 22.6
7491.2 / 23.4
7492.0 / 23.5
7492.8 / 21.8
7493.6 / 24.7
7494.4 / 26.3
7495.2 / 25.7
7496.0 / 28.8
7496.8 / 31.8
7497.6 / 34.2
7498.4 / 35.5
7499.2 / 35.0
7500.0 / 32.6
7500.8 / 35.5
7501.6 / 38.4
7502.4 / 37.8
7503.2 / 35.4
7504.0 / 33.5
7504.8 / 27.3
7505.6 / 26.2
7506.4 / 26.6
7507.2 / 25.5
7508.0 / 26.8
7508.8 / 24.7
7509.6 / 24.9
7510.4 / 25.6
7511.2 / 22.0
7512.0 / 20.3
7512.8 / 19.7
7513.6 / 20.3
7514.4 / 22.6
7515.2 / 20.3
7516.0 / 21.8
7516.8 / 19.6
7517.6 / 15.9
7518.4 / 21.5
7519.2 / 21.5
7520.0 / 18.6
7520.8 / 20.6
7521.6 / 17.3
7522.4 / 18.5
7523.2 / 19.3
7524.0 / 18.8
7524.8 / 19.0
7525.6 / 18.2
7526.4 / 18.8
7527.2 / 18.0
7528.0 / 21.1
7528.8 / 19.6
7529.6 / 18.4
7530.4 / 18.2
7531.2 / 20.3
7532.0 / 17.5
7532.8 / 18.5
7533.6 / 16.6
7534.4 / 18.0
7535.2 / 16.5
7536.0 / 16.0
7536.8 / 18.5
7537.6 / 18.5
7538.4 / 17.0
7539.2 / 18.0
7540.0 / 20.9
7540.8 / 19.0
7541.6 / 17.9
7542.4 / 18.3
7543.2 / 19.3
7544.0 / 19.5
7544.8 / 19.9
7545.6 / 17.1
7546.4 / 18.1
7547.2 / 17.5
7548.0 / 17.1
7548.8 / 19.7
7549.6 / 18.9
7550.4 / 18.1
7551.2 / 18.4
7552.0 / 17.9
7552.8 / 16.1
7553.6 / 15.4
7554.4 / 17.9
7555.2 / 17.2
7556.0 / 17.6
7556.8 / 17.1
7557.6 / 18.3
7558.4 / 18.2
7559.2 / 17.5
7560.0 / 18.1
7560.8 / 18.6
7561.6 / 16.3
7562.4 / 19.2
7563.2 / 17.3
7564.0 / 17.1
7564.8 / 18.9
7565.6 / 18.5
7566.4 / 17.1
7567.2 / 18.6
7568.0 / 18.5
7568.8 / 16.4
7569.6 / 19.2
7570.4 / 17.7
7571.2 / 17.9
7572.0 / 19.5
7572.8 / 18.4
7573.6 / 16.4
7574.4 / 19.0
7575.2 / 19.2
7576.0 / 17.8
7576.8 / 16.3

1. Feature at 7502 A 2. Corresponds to [N II] 6583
